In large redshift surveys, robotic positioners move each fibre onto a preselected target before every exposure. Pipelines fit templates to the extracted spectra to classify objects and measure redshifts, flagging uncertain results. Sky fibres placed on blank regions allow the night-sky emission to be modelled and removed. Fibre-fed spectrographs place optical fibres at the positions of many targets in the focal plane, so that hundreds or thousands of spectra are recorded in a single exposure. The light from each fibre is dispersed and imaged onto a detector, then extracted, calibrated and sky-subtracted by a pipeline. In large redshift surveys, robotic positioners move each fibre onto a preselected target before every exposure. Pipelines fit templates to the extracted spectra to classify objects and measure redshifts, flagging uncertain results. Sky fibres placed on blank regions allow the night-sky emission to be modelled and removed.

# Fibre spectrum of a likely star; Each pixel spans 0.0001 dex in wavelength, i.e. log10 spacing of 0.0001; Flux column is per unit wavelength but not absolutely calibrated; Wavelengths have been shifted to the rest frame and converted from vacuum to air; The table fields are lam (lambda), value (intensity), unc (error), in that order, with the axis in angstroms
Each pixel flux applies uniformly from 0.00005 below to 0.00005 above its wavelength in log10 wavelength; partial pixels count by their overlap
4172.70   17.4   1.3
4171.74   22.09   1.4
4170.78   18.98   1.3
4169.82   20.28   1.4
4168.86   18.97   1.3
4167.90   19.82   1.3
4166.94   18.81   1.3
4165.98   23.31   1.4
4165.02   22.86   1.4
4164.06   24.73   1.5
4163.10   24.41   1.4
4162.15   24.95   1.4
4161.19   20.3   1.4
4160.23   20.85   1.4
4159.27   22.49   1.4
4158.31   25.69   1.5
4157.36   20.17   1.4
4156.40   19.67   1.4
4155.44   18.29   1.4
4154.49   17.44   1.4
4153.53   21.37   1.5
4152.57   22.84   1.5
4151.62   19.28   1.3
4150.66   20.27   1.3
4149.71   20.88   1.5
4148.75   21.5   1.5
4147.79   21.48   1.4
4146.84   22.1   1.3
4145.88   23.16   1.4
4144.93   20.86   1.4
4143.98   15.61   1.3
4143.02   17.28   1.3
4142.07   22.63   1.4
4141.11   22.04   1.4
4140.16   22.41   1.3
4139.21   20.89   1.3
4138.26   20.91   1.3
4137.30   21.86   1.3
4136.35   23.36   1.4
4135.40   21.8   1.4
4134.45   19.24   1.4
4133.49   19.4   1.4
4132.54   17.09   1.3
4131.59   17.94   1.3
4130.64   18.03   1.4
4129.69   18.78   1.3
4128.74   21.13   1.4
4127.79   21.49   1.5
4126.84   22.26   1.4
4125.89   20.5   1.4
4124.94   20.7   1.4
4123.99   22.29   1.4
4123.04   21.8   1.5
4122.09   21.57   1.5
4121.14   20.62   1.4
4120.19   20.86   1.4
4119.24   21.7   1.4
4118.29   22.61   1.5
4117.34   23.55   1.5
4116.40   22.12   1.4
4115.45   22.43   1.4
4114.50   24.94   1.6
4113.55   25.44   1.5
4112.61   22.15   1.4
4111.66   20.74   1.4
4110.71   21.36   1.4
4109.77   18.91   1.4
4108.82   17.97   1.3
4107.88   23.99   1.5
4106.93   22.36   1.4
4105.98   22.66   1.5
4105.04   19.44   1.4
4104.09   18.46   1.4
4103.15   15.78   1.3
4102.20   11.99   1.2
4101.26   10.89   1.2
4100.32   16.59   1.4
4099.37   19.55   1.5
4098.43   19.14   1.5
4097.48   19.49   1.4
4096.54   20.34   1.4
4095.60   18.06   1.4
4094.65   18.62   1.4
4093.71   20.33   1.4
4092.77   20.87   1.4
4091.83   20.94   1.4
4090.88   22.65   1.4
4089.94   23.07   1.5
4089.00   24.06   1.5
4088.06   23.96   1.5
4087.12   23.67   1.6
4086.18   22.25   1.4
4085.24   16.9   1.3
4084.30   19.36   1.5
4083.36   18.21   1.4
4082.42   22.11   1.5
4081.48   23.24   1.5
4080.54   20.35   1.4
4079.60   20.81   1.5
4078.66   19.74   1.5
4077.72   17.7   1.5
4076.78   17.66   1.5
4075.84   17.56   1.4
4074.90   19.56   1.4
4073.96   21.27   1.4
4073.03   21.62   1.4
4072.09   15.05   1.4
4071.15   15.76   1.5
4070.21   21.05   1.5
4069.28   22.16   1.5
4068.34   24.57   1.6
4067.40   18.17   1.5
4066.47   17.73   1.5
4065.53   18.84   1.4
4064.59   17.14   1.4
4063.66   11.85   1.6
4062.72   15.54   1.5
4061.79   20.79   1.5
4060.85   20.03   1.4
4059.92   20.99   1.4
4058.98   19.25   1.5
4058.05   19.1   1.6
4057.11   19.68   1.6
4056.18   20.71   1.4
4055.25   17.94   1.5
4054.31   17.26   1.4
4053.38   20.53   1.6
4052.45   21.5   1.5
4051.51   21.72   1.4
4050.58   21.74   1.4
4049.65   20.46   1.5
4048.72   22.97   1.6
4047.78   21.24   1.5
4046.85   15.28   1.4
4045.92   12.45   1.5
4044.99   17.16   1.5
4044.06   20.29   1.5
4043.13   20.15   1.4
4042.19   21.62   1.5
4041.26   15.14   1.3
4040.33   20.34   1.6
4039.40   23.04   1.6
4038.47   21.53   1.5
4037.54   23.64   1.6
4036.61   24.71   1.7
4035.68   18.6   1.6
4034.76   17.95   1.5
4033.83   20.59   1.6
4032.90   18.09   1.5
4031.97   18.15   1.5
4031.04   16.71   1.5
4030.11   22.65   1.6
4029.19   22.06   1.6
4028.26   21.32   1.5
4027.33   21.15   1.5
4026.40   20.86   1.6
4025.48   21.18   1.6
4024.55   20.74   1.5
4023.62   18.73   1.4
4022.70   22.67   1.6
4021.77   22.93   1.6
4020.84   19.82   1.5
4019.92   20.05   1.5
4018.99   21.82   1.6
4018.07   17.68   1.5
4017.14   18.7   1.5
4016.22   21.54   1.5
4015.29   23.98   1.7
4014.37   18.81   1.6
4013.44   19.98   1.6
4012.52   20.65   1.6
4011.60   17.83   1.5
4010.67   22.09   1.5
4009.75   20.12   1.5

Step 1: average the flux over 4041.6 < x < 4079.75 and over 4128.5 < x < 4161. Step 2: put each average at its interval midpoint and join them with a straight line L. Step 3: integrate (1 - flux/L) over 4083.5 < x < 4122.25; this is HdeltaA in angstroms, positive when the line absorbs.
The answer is -1.3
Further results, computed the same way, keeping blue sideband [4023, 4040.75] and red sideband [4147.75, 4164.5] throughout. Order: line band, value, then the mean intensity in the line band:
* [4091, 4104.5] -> 1.9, 18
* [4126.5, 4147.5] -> 0.9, 20.5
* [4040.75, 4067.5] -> 2.5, 18.9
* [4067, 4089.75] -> 0.7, 20.3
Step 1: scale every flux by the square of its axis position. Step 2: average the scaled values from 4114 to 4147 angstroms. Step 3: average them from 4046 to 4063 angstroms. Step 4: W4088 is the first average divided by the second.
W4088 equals 1.1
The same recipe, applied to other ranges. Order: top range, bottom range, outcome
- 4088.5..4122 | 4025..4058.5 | 1.06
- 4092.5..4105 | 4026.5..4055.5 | 0.91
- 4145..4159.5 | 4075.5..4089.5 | 1.06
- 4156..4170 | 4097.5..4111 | 1.22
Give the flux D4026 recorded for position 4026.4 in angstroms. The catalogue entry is 20.86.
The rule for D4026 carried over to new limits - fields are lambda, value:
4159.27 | 22.49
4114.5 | 24.94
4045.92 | 12.45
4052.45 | 21.5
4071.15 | 15.76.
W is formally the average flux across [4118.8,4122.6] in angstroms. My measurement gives 21.2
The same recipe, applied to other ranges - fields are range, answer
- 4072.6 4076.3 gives 20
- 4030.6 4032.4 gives 17.4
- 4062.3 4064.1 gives 13.6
